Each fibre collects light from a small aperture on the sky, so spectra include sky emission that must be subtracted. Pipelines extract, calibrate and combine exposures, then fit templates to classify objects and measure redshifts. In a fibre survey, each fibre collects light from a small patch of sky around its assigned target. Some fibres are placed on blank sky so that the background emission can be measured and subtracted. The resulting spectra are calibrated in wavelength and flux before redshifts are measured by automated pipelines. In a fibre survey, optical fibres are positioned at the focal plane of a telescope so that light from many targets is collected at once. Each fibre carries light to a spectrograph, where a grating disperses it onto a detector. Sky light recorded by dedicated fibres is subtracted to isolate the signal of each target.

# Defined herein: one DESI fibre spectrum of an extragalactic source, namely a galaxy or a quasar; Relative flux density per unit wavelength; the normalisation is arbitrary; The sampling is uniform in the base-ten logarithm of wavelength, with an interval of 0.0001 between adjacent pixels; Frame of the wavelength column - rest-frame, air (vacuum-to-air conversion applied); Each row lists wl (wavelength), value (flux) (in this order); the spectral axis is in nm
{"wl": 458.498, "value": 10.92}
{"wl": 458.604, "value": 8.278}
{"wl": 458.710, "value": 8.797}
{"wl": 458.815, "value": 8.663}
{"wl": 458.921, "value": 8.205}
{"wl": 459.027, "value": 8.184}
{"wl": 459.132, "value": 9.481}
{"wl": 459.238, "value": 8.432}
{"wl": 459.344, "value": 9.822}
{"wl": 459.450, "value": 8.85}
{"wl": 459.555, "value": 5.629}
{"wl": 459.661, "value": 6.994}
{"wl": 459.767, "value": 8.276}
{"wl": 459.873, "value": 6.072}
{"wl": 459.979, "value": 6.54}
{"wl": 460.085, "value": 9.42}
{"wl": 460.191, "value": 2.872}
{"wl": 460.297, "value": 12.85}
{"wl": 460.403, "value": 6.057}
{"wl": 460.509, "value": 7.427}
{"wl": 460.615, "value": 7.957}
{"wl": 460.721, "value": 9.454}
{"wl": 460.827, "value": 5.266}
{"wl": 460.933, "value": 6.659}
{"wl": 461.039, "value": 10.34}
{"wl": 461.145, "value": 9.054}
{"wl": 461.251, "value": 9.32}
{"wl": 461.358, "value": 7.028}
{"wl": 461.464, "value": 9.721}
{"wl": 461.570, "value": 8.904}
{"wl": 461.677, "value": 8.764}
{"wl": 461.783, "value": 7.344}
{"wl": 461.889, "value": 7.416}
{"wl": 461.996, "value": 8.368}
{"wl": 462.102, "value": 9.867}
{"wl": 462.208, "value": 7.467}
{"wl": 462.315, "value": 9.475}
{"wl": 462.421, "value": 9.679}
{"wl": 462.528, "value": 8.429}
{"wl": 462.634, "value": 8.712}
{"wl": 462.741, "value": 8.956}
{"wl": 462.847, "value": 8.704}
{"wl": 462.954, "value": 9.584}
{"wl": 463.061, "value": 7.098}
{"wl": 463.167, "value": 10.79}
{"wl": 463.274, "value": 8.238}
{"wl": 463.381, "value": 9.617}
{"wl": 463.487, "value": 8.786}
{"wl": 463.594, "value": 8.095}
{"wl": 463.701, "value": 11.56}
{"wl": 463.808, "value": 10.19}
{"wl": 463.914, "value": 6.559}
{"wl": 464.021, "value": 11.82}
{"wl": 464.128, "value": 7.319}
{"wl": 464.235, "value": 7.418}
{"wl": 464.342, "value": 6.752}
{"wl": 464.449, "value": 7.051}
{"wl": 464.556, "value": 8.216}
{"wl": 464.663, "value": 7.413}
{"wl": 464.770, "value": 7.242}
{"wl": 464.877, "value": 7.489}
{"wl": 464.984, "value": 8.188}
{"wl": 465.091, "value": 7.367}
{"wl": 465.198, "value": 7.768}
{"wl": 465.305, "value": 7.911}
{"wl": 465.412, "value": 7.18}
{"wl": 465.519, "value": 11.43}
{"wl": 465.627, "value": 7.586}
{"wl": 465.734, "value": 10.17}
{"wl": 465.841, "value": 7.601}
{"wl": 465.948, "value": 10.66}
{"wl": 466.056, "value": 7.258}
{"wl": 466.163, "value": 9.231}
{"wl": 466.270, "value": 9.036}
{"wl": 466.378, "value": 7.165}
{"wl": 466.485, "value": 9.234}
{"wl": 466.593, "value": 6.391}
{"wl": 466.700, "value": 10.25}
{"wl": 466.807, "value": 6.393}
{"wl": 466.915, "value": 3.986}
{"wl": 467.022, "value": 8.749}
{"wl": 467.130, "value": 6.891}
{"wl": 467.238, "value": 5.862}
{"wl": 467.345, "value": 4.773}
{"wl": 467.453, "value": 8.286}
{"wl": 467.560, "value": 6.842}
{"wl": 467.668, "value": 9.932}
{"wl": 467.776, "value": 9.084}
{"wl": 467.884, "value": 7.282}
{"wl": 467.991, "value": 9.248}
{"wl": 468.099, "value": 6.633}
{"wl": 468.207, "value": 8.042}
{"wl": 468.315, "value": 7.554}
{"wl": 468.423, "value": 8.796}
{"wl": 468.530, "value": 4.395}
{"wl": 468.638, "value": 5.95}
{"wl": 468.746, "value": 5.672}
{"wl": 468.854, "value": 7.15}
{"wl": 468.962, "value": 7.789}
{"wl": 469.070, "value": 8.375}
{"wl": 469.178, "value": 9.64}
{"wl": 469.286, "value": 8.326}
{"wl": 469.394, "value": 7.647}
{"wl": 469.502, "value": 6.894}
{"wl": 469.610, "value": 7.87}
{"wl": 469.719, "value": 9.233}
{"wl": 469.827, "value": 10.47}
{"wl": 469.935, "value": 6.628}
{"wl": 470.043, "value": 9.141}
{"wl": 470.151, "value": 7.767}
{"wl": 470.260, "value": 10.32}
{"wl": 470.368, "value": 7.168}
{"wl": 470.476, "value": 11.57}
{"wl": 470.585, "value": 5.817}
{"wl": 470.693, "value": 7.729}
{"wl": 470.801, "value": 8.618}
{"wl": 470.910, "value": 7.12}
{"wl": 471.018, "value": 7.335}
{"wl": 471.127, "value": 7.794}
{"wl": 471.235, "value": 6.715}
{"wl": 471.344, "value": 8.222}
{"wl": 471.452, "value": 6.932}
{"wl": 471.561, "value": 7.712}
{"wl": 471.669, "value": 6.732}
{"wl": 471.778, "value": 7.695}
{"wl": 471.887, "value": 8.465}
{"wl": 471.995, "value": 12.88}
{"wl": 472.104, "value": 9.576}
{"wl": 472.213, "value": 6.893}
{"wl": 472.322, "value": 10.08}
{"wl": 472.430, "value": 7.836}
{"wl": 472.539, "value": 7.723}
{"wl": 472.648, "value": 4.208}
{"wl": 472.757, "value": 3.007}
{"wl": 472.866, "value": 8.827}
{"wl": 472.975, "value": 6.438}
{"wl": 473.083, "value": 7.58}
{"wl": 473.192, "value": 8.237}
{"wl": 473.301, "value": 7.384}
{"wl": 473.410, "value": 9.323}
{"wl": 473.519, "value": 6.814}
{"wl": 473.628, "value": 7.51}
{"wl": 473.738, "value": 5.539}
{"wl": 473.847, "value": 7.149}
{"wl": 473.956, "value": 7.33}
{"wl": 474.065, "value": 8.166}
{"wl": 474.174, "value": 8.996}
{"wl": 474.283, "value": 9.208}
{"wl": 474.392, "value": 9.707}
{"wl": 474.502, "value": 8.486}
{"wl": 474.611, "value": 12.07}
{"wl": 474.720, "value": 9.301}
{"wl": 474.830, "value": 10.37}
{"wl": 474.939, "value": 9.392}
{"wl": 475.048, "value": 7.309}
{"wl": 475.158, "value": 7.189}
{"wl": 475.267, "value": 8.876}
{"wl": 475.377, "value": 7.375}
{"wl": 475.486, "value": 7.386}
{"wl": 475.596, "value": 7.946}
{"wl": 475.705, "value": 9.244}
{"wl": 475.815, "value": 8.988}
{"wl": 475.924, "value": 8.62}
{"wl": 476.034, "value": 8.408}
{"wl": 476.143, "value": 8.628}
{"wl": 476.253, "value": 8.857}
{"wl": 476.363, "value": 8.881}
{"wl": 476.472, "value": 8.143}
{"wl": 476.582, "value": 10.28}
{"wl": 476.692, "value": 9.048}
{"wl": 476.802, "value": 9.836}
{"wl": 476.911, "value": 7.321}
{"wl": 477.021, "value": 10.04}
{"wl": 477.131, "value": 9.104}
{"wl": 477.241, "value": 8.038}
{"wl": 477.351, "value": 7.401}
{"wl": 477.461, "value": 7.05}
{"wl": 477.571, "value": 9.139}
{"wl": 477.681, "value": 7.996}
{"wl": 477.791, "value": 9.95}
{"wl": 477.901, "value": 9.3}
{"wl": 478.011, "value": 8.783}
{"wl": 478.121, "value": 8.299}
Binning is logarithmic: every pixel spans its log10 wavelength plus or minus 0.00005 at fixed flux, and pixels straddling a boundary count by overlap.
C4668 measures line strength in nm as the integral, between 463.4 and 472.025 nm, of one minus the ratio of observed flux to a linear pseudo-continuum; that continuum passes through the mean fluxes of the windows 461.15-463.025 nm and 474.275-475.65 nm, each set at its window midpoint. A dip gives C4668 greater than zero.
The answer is 0.73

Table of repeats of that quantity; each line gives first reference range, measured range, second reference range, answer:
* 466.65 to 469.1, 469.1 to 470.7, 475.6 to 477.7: -0.174 nm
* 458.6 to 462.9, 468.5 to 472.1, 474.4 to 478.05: 0.245 nm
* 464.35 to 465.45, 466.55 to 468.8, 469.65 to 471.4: 0.197 nm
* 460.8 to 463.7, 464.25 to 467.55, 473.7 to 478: 0.339 nm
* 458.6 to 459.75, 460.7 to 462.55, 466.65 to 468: -0.096 nm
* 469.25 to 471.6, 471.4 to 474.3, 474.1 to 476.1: 0.257 nm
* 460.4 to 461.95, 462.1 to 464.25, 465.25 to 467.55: -0.254 nm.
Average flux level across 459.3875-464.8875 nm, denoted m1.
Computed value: 8.26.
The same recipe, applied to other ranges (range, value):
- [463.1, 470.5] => 8.09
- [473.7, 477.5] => 8.58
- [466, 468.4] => 7.66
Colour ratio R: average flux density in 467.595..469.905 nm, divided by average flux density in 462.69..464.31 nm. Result 0.88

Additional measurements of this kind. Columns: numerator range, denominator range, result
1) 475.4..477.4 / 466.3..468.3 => 1.15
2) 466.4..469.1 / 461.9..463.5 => 0.83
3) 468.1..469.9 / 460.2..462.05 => 0.94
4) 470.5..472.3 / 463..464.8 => 0.94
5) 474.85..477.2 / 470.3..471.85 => 1.12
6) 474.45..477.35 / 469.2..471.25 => 1.08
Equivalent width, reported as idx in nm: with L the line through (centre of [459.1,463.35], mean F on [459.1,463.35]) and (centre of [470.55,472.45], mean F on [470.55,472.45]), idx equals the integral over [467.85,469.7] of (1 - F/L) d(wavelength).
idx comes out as 0.13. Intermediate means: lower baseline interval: 8.28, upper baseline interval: 8.04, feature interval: 7.52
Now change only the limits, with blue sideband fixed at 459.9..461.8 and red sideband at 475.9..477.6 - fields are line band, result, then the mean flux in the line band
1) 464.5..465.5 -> 0.05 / 7.78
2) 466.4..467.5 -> 0.16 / 7.08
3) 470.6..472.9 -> 0.22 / 7.68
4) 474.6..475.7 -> 0.00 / 8.61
